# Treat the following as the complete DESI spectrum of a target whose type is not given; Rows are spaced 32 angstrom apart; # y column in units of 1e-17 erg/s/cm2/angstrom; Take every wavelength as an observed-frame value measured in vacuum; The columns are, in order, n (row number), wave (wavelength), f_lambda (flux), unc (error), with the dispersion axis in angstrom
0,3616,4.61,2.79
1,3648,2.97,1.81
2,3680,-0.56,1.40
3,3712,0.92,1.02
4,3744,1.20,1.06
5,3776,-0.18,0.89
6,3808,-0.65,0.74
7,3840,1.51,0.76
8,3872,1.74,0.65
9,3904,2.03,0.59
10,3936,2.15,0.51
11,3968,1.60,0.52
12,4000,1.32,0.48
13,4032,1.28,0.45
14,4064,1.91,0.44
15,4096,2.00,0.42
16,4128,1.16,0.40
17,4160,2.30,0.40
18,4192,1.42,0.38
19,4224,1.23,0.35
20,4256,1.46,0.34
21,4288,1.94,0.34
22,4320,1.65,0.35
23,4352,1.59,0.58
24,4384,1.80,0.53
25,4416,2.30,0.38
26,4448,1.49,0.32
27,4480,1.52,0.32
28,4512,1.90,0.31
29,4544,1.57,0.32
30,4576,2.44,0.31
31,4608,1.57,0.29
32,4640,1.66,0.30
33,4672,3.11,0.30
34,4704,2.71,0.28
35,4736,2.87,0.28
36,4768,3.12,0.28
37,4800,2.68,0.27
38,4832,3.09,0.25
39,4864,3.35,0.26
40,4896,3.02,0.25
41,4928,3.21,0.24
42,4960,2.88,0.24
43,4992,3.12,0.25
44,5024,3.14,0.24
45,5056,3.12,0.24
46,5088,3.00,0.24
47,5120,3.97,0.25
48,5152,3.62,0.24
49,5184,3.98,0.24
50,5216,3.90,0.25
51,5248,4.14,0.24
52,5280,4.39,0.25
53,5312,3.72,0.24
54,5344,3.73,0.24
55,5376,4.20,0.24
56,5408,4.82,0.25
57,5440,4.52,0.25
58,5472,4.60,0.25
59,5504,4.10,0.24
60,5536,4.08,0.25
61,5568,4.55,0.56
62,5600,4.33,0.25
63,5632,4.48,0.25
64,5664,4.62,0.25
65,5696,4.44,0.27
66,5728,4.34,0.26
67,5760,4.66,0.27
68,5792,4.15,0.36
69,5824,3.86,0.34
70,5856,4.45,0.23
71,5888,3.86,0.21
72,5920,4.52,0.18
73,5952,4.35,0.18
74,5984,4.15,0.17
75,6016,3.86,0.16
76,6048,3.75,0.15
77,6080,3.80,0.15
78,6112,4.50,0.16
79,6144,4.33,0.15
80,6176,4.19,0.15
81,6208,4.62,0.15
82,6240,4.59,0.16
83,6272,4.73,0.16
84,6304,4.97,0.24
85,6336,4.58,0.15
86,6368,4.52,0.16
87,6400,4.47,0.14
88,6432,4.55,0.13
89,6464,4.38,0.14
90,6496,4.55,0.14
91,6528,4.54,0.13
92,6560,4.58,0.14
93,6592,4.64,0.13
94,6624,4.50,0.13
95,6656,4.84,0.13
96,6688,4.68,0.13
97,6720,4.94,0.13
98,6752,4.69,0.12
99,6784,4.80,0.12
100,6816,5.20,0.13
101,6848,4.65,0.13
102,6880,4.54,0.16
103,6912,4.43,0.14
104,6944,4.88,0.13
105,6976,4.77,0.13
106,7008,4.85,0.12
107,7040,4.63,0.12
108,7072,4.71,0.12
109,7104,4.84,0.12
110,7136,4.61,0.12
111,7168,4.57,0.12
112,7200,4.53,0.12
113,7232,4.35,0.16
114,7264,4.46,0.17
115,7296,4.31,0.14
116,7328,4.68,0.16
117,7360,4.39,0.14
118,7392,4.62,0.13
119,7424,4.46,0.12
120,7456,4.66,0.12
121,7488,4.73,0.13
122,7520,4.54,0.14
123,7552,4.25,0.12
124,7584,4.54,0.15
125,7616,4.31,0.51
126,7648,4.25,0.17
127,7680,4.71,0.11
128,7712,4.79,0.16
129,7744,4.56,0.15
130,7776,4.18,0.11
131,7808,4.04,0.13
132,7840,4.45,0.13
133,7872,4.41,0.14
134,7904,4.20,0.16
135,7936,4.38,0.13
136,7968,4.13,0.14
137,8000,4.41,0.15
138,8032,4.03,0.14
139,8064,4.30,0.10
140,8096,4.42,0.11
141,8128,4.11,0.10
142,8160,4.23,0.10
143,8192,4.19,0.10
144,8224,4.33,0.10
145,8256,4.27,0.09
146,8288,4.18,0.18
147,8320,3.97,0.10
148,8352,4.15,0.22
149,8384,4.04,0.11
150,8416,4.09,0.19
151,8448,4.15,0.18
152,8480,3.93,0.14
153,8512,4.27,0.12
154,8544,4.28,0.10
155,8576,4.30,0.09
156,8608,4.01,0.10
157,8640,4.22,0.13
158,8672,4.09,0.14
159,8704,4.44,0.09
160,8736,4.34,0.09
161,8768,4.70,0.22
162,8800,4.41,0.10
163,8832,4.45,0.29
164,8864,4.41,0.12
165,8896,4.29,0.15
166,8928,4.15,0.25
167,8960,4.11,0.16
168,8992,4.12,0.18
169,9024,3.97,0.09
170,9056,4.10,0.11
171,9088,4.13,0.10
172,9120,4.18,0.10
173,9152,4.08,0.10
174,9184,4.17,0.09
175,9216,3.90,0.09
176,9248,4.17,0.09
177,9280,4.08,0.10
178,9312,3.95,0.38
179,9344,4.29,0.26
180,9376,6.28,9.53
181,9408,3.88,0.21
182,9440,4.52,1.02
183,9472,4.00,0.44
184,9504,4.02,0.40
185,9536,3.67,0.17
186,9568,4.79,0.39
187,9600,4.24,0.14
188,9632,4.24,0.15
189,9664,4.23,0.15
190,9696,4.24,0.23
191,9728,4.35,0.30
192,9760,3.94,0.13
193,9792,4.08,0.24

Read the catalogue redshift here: 0.170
